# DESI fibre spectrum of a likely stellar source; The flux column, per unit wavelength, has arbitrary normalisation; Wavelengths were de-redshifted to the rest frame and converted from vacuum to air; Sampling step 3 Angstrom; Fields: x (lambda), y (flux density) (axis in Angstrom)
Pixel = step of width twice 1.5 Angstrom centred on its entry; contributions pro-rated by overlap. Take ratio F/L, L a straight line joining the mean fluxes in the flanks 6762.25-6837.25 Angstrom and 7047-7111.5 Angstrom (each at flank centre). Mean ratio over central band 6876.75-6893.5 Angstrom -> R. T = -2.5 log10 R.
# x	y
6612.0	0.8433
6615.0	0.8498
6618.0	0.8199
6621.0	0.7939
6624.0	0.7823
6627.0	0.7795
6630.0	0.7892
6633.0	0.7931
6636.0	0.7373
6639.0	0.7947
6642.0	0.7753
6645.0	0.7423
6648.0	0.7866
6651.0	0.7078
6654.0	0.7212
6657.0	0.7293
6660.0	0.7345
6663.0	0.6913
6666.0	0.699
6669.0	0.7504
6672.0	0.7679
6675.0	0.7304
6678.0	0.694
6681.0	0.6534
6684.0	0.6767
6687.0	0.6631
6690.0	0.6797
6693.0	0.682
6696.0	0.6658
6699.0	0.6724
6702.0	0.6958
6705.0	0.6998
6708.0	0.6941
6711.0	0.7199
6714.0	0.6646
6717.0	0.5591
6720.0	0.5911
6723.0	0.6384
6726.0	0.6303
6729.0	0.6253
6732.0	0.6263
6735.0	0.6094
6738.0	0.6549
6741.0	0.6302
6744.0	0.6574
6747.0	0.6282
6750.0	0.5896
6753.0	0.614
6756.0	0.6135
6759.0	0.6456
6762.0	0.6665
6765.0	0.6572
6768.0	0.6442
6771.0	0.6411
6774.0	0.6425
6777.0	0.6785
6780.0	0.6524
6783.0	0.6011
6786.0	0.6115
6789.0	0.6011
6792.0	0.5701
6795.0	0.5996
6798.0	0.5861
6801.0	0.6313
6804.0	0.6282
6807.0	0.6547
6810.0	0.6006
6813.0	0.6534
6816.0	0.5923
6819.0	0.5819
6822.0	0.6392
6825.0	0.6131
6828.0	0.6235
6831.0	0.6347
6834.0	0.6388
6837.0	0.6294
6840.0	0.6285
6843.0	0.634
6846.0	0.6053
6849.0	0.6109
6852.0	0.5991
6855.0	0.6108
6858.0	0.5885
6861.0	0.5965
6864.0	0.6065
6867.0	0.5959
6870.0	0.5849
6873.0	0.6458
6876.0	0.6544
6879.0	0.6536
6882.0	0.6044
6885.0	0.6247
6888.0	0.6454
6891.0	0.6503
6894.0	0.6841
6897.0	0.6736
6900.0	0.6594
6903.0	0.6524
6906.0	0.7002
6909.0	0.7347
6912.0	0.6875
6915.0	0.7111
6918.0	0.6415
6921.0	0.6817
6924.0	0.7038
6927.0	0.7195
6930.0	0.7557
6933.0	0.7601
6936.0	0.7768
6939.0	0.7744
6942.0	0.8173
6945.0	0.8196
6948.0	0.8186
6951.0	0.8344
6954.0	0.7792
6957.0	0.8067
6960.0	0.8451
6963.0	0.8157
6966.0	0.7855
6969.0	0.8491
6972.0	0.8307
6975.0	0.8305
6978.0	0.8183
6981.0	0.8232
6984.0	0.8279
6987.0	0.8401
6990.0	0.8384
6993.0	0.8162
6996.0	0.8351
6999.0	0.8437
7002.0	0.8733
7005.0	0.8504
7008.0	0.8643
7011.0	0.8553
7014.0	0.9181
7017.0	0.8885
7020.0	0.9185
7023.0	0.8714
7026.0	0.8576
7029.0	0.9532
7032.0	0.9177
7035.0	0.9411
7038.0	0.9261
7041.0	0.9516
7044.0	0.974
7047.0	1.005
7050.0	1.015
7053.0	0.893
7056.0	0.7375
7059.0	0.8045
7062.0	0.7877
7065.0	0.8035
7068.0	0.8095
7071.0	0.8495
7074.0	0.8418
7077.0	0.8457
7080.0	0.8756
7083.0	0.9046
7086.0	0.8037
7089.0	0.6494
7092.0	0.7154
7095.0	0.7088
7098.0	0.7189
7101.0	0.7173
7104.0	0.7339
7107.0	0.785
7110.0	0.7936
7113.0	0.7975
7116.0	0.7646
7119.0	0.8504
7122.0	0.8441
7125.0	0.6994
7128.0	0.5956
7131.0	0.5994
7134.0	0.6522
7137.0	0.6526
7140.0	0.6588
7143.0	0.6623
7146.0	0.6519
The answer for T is 0.07 mag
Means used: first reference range 0.625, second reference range 0.804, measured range 0.639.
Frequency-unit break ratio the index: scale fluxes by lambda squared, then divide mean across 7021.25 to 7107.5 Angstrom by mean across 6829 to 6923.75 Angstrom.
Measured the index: 1.4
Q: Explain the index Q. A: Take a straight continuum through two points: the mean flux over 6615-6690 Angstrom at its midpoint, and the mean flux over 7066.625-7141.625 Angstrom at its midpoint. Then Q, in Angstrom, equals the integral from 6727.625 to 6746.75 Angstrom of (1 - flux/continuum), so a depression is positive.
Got 2.9 Angstrom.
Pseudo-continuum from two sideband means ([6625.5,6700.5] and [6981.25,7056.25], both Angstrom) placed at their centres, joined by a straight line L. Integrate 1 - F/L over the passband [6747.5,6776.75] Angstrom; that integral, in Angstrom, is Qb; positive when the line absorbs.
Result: 5.1 Angstrom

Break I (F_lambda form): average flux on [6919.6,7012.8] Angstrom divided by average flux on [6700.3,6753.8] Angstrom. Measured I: 1.26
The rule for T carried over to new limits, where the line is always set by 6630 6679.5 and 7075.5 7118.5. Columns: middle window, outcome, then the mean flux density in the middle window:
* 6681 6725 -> 0.13 mag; 0.664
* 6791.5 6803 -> 0.25 mag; 0.6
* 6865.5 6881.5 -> 0.21 mag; 0.626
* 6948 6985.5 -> -0.08 mag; 0.82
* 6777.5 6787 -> 0.19 mag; 0.628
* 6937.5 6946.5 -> -0.06 mag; 0.804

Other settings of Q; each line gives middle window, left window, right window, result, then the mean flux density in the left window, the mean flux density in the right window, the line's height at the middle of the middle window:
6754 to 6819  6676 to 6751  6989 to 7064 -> 7.41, 0.653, 0.885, 0.707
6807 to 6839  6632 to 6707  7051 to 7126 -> 5.24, 0.717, 0.791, 0.744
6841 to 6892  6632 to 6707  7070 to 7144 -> 7.90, 0.717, 0.749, 0.731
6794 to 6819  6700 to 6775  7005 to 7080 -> 2.87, 0.642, 0.884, 0.696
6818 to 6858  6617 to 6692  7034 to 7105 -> 8.31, 0.739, 0.834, 0.781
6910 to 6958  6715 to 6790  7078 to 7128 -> -3.66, 0.629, 0.768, 0.701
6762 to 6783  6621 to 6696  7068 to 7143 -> 2.47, 0.732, 0.752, 0.737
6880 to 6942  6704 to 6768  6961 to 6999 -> 6.36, 0.638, 0.827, 0.774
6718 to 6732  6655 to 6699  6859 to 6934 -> 1.47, 0.7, 0.664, 0.693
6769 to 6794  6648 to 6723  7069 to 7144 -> 2.81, 0.69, 0.75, 0.704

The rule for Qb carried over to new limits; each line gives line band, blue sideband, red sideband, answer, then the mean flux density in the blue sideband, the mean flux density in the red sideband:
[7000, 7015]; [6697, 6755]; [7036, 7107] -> -1.4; 0.642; 0.829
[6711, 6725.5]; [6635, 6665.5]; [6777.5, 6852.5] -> 1.4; 0.741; 0.618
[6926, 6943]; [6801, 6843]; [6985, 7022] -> 0.1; 0.625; 0.861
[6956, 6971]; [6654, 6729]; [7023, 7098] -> -0.2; 0.682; 0.855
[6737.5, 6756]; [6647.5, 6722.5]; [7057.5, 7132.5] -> 2.0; 0.691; 0.772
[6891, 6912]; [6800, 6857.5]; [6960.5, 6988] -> 1.2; 0.621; 0.825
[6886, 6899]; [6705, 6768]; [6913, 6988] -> 1.5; 0.638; 0.786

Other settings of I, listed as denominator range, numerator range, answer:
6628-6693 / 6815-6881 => 0.85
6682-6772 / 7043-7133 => 1.23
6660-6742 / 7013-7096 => 1.29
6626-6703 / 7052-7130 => 1.08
